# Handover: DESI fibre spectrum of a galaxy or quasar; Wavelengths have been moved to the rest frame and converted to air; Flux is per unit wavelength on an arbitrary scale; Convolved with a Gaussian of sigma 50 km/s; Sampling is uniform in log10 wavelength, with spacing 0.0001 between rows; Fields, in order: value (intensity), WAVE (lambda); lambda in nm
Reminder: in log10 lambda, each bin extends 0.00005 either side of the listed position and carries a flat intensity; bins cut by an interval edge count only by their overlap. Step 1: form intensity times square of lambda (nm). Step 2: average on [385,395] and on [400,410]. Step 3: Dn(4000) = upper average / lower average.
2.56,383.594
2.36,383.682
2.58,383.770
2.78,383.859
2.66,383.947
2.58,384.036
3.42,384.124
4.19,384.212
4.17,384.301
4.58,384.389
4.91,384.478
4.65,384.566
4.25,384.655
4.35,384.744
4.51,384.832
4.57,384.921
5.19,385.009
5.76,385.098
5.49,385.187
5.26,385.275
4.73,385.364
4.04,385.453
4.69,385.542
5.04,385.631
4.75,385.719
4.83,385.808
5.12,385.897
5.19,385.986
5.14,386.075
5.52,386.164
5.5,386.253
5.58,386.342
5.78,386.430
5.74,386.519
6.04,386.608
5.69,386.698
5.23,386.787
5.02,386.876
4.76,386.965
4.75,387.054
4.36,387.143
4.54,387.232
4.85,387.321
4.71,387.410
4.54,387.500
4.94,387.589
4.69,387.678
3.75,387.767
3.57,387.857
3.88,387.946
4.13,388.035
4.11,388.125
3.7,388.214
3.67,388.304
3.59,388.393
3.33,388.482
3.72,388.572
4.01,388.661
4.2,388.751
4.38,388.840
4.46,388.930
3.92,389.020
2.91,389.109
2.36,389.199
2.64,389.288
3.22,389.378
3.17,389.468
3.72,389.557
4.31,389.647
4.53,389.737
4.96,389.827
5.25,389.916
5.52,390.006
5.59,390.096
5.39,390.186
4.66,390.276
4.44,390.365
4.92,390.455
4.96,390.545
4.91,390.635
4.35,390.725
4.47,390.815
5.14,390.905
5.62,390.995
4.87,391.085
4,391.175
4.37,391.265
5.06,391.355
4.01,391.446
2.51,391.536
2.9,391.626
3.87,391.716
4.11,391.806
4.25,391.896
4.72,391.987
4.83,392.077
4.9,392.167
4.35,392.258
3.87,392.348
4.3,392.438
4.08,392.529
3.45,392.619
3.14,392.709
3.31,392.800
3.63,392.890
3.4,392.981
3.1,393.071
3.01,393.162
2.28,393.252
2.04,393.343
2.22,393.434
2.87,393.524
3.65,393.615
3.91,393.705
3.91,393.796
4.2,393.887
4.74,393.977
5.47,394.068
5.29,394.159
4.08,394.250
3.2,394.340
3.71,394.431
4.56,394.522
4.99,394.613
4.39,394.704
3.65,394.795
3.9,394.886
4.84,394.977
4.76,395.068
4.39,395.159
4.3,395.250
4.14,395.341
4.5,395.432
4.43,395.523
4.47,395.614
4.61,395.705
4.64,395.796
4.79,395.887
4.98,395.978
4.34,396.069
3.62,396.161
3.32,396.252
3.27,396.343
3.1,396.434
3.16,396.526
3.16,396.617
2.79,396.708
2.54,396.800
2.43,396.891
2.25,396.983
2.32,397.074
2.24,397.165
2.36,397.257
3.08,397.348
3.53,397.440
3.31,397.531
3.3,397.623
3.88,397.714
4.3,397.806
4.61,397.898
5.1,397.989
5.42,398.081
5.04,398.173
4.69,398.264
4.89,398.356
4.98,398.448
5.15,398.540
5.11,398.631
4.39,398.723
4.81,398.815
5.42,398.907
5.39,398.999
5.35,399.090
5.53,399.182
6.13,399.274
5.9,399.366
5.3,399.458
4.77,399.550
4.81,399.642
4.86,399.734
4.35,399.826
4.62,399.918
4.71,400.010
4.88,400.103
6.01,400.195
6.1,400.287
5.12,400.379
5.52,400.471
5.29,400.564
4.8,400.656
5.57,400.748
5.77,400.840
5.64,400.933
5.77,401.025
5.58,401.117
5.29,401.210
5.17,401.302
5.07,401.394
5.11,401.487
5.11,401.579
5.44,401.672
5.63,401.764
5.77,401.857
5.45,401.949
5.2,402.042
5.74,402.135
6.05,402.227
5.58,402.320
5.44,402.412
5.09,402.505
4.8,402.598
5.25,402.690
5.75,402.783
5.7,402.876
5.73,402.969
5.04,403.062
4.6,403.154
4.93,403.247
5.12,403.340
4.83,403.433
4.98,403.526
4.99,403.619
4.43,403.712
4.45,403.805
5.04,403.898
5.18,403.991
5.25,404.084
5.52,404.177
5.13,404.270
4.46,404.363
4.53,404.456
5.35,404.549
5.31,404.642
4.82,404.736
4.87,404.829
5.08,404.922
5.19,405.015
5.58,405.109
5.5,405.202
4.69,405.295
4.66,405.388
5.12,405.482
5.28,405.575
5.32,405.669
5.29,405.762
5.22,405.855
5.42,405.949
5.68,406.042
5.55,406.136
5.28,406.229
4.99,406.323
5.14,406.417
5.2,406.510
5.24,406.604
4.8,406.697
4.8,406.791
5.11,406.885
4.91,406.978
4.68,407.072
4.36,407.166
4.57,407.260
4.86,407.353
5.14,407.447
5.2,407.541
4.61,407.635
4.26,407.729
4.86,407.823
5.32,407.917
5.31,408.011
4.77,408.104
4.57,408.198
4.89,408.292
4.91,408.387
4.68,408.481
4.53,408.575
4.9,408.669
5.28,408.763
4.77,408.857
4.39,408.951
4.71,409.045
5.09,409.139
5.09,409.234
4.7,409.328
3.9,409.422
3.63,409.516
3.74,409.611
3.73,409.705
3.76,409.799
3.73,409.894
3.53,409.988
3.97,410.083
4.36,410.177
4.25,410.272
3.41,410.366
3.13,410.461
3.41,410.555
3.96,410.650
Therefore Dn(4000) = 1.3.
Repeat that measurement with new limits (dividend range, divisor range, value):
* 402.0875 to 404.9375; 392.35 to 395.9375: 1.36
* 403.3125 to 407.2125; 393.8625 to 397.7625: 1.38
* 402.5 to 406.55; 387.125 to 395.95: 1.32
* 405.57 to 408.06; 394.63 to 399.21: 1.29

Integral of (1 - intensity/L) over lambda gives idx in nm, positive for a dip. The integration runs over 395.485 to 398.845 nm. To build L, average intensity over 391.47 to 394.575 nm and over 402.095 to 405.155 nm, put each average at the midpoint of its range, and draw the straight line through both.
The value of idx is 0.32 nm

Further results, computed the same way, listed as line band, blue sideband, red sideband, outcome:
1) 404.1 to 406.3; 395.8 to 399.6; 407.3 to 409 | -0.24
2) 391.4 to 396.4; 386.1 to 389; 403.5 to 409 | 0.80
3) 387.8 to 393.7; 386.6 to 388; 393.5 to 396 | 0.70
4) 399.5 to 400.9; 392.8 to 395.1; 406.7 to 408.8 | -0.28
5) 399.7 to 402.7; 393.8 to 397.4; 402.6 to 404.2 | -0.37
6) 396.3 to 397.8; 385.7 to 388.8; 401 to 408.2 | 0.60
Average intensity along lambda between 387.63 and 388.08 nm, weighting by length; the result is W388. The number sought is 4.01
